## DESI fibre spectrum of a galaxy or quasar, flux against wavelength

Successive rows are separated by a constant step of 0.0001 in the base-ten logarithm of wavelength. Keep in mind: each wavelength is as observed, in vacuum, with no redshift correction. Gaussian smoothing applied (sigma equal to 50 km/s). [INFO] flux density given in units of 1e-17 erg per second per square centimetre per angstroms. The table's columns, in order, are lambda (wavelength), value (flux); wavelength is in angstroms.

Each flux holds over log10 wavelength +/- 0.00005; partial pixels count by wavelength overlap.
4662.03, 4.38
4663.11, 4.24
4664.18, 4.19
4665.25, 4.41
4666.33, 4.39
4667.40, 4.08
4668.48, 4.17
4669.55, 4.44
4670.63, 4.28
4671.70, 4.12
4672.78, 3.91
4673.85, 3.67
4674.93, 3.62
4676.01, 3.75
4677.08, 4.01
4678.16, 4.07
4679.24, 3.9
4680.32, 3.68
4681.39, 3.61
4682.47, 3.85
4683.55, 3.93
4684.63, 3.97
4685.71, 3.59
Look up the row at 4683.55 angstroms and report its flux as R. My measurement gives 3.93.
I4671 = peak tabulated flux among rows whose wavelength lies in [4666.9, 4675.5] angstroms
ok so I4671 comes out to 4.44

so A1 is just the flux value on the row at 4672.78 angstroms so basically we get 3.91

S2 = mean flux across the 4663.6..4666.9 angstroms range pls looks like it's 4.33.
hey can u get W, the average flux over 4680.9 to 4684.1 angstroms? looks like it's 3.79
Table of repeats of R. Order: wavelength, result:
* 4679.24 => 3.9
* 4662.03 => 4.38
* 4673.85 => 3.67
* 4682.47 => 3.85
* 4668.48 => 4.17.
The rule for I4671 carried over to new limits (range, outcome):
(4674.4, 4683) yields 4.07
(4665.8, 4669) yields 4.39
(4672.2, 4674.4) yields 3.91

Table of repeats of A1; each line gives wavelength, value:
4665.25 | 4.41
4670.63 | 4.28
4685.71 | 3.59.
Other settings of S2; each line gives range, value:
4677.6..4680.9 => 3.88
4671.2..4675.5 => 3.82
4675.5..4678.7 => 3.95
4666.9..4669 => 4.12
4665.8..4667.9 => 4.25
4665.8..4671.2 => 4.28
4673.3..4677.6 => 3.77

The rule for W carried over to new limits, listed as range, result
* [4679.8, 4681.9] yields 3.66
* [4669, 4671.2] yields 4.37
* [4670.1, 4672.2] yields 4.21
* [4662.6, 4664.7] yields 4.22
